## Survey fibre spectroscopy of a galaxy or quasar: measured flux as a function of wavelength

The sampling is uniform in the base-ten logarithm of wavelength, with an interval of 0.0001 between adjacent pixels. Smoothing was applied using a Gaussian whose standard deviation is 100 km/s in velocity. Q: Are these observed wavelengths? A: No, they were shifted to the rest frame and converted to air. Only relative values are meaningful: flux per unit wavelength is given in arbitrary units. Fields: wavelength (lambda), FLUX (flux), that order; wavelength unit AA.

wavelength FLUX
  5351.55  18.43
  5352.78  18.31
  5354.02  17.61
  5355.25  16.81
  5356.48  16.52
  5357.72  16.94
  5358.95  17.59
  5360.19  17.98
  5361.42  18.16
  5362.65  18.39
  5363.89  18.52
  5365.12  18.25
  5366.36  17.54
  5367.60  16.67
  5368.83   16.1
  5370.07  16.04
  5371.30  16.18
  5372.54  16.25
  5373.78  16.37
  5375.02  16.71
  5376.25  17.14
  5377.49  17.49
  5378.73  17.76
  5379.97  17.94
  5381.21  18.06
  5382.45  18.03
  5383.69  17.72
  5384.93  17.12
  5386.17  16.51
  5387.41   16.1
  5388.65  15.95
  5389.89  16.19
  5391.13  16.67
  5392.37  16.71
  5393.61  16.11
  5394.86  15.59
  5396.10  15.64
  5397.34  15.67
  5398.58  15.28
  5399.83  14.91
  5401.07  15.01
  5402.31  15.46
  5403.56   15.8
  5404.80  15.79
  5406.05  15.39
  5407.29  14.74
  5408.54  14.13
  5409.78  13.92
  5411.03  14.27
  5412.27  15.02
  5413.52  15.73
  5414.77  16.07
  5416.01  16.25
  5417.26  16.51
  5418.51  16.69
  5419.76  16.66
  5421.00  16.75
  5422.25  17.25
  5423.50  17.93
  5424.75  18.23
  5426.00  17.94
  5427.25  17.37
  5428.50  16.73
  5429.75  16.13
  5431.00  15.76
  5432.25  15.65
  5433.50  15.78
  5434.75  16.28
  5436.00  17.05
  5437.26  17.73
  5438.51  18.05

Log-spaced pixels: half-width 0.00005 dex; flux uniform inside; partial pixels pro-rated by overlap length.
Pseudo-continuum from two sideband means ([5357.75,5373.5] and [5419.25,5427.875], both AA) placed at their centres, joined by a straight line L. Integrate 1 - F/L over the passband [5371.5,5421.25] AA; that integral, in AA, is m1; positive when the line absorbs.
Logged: 3.5 AA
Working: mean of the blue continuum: 17.3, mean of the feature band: 16.1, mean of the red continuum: 17.5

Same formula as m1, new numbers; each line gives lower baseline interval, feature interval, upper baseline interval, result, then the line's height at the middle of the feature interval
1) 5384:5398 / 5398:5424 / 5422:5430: 1.9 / 16.9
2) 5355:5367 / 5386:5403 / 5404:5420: 0.4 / 16.2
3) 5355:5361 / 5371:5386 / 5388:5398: -0.6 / 16.5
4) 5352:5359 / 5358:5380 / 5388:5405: -0.6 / 16.8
